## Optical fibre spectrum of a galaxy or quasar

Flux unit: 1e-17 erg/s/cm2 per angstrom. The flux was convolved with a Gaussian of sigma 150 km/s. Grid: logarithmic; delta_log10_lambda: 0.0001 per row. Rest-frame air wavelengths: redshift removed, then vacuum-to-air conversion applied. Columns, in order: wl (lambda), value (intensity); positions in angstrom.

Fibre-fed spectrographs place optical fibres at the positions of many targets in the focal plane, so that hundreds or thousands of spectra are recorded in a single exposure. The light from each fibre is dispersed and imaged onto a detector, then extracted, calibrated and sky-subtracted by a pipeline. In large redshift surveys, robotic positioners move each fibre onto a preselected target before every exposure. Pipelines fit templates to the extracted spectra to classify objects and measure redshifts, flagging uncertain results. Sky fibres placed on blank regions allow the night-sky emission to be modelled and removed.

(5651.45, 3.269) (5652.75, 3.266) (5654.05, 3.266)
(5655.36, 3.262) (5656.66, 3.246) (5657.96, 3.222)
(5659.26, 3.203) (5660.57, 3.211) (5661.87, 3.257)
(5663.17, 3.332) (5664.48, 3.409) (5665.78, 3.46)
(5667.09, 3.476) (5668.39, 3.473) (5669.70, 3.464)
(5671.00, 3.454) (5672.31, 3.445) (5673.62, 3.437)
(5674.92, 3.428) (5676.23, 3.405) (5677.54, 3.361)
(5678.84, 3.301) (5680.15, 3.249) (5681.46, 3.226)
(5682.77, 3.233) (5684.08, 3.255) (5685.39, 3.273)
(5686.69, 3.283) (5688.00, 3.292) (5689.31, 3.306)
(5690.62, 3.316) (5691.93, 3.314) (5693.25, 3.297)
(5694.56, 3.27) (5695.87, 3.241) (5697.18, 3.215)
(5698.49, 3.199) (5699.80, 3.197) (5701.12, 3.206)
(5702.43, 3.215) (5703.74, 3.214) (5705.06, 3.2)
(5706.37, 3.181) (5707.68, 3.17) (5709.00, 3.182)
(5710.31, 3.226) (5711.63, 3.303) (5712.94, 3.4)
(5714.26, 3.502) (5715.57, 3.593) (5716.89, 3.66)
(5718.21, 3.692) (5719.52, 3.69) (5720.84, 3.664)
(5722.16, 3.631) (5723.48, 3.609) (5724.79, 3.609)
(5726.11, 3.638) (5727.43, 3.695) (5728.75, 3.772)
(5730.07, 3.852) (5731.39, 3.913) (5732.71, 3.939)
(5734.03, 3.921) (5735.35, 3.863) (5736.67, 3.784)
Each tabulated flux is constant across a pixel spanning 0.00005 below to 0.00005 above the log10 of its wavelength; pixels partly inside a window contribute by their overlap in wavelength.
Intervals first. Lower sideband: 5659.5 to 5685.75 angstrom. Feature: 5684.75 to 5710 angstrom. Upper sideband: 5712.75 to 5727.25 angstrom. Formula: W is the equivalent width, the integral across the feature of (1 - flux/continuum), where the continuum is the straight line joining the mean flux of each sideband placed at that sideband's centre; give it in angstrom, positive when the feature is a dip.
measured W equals 1.8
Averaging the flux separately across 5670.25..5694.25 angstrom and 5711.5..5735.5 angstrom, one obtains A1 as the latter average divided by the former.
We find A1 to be 1.11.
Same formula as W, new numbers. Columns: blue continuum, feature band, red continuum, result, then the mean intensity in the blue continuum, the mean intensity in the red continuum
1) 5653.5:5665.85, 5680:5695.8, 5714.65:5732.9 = 0.86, 3.28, 3.7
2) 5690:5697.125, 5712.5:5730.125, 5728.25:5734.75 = 0.38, 3.28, 3.88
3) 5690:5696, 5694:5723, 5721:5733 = 1.10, 3.29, 3.73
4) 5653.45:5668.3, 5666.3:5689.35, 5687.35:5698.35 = -0.44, 3.31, 3.28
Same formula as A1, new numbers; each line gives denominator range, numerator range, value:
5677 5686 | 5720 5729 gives 1.12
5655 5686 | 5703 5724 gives 1.03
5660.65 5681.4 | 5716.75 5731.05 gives 1.09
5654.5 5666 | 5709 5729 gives 1.09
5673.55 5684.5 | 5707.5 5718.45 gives 1.03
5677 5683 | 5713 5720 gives 1.10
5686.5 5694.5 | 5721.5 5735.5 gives 1.14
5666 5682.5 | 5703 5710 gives 0.94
